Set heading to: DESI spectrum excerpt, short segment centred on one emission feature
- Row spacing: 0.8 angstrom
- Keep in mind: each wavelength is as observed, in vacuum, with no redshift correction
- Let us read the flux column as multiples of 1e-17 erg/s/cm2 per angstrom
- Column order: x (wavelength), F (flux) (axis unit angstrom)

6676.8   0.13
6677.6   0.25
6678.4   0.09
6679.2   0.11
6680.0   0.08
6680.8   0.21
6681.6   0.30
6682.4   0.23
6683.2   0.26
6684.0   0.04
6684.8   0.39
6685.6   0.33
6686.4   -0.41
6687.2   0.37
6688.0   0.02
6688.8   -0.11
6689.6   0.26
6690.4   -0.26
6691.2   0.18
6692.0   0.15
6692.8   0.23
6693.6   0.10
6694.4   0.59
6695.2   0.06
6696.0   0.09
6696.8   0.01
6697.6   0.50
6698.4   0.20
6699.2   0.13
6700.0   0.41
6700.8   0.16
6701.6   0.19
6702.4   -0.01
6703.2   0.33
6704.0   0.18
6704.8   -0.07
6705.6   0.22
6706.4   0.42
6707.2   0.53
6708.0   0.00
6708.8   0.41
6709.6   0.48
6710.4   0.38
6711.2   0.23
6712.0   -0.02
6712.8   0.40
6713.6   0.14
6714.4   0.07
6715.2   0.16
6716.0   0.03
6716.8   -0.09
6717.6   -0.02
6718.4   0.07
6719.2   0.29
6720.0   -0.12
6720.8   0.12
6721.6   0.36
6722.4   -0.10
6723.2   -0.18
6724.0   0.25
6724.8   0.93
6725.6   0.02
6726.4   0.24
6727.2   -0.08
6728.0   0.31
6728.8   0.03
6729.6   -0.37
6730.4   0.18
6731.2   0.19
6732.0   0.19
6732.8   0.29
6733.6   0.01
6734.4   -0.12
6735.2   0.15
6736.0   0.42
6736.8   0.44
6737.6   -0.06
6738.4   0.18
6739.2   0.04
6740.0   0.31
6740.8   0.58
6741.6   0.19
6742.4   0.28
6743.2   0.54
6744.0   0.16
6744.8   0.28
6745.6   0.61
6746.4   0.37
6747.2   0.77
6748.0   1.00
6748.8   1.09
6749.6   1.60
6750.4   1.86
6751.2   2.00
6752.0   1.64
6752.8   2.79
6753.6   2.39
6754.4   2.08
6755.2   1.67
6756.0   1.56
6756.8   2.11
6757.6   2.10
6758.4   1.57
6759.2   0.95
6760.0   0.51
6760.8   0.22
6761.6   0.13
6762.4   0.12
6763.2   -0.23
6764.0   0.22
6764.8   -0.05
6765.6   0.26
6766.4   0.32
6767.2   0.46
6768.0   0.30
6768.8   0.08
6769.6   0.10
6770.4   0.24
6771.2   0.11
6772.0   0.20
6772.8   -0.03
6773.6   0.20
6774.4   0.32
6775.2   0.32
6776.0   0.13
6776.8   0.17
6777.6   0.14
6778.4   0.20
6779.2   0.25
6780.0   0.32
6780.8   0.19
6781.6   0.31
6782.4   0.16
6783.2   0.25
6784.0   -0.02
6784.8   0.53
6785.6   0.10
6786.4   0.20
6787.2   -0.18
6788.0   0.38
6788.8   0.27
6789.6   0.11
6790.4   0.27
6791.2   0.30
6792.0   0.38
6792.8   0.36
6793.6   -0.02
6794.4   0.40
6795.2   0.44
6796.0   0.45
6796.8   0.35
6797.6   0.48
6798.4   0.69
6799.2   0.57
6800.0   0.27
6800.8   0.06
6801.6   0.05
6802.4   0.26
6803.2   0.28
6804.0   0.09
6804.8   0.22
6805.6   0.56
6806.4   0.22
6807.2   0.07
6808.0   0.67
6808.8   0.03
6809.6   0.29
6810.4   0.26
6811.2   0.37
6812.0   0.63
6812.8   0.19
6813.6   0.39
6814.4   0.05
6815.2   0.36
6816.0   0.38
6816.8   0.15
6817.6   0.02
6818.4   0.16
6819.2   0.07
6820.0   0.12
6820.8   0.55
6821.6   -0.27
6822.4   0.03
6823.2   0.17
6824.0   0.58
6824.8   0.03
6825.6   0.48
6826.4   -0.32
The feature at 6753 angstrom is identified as [O II]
